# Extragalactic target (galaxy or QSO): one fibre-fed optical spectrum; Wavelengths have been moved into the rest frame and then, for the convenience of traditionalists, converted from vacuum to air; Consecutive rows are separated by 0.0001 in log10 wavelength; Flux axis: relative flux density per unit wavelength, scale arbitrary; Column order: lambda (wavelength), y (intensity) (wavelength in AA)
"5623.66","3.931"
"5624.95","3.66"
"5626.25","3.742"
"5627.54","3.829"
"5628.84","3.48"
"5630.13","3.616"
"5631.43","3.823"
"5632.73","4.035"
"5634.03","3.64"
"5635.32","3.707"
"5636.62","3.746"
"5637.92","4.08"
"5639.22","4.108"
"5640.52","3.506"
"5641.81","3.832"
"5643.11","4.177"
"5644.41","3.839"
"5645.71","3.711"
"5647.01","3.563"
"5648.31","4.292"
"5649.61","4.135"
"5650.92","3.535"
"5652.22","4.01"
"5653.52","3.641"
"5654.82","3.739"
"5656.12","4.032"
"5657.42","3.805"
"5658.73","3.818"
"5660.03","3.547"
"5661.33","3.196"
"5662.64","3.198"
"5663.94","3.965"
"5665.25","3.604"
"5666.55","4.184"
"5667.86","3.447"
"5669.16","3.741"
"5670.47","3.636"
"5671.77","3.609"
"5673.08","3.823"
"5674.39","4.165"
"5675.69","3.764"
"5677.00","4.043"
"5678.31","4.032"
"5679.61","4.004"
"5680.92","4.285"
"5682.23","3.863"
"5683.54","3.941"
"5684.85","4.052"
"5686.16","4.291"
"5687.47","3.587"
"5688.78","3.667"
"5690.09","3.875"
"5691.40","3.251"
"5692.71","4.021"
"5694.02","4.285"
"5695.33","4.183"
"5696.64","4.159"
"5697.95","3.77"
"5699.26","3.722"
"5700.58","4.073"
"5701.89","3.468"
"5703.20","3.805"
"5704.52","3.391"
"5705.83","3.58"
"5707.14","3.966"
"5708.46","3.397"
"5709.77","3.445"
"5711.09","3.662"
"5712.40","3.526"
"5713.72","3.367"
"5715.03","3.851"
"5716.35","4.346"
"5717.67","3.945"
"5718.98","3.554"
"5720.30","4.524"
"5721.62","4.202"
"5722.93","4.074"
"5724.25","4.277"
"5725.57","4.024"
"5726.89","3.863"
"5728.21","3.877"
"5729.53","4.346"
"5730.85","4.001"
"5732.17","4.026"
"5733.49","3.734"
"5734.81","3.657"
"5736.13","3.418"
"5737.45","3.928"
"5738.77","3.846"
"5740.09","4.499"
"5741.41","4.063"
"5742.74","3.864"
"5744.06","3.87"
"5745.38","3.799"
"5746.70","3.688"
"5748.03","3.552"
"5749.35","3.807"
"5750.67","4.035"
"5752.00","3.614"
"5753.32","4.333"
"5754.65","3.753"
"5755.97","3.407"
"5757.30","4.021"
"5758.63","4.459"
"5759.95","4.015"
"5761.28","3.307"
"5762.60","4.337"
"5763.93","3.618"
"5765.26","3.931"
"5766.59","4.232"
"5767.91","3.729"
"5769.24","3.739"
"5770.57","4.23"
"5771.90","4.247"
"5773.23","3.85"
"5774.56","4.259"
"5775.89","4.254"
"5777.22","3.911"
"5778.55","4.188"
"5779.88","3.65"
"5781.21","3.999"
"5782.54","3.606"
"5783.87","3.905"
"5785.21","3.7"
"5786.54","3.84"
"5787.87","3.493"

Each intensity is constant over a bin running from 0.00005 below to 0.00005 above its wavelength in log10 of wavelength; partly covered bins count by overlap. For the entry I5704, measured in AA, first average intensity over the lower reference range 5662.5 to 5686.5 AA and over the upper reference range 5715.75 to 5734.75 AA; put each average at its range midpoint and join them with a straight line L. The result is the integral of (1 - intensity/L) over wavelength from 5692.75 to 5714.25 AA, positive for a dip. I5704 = 1.2 AA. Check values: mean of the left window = 3.89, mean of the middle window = 3.75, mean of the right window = 4.04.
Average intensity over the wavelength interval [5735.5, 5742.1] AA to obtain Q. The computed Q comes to 3.95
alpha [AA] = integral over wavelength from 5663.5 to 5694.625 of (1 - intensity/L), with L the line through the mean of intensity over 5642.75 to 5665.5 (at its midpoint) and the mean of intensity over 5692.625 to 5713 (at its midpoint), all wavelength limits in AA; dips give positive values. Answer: -0.9 AA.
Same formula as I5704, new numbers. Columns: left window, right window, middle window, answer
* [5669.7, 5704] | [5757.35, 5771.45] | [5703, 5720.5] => 0.9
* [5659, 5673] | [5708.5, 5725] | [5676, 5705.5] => -1.1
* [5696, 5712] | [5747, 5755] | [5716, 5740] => -1.4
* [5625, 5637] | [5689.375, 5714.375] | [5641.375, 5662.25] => -0.4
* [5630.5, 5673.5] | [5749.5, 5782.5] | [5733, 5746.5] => 0.2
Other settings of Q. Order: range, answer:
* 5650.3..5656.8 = 3.8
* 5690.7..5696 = 3.94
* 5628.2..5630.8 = 3.55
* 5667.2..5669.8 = 3.59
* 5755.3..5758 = 3.72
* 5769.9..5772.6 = 4.23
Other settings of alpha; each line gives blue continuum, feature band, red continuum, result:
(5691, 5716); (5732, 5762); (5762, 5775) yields 0.5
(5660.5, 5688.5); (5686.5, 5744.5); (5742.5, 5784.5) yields 0.0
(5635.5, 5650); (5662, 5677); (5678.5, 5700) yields 0.6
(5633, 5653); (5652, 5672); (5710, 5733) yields 1.0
